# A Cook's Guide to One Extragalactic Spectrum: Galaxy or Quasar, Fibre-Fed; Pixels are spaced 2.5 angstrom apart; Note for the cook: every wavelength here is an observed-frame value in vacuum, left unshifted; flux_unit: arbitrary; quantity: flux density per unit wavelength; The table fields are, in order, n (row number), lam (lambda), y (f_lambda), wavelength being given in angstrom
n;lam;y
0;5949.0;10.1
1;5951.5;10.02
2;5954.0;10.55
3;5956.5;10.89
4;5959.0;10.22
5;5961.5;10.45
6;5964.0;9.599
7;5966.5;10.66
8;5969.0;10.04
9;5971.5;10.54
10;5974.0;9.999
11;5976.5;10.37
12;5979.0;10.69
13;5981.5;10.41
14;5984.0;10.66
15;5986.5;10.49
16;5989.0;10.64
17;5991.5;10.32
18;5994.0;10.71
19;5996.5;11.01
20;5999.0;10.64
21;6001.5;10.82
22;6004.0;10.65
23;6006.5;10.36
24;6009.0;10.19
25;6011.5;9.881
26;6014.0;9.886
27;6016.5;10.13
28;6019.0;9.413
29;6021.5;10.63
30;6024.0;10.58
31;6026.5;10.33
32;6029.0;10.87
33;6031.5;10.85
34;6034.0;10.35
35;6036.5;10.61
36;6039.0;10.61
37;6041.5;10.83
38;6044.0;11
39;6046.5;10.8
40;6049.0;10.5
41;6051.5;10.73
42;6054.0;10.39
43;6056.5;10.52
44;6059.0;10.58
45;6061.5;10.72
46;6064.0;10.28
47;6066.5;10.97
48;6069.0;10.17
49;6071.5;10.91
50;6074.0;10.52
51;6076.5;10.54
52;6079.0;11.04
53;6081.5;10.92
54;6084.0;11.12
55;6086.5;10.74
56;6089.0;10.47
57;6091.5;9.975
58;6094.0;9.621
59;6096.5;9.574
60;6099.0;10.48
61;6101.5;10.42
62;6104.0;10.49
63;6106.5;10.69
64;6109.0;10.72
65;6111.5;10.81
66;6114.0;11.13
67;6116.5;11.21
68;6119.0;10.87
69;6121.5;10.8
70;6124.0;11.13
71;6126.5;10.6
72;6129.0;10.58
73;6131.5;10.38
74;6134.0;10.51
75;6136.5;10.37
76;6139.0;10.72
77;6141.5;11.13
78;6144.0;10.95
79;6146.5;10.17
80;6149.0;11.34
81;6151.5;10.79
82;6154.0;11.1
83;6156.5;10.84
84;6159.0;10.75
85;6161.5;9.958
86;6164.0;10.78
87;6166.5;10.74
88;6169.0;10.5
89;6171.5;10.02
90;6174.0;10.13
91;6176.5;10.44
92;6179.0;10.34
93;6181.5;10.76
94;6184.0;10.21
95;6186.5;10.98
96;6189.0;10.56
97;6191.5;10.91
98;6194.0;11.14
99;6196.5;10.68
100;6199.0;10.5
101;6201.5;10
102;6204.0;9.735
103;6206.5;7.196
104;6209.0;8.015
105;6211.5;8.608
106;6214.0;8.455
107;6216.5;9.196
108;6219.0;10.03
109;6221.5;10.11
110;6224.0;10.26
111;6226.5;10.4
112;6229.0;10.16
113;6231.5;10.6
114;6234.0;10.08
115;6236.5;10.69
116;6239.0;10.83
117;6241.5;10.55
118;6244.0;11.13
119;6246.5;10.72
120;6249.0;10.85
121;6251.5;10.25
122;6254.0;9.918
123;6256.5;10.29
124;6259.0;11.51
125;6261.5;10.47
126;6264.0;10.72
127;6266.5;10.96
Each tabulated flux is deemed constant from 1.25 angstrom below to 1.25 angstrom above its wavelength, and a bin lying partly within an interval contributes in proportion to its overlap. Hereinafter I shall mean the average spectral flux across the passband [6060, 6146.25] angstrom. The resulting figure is 10.6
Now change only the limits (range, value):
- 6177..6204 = 10.6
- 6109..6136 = 10.8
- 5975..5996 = 10.5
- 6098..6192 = 10.7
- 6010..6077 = 10.5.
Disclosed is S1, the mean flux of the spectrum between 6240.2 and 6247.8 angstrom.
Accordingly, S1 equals 10.8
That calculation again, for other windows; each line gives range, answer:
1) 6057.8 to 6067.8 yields 10.6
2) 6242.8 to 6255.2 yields 10.6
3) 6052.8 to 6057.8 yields 10.5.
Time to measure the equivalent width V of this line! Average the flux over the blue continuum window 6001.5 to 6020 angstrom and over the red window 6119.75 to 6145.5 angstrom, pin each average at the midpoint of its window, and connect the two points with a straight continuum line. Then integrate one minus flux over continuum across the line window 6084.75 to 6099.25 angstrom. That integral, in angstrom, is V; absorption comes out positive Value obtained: 0.5 angstrom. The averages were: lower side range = 10.1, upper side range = 10.7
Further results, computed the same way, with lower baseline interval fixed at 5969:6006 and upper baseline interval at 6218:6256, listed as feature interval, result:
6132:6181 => -0.63 angstrom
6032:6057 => -0.29 angstrom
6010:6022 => 0.66 angstrom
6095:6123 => -0.42 angstrom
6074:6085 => -0.37 angstrom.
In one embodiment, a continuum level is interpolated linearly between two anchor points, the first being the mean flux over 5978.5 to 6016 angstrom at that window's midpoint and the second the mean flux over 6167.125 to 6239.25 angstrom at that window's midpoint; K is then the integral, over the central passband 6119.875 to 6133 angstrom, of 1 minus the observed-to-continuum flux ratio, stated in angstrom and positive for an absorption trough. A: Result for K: -0.6 angstrom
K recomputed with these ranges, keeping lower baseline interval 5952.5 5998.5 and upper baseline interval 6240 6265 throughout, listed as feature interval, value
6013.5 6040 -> 0.24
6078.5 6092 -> -0.26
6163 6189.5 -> 0.25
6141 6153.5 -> -0.36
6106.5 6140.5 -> -0.64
